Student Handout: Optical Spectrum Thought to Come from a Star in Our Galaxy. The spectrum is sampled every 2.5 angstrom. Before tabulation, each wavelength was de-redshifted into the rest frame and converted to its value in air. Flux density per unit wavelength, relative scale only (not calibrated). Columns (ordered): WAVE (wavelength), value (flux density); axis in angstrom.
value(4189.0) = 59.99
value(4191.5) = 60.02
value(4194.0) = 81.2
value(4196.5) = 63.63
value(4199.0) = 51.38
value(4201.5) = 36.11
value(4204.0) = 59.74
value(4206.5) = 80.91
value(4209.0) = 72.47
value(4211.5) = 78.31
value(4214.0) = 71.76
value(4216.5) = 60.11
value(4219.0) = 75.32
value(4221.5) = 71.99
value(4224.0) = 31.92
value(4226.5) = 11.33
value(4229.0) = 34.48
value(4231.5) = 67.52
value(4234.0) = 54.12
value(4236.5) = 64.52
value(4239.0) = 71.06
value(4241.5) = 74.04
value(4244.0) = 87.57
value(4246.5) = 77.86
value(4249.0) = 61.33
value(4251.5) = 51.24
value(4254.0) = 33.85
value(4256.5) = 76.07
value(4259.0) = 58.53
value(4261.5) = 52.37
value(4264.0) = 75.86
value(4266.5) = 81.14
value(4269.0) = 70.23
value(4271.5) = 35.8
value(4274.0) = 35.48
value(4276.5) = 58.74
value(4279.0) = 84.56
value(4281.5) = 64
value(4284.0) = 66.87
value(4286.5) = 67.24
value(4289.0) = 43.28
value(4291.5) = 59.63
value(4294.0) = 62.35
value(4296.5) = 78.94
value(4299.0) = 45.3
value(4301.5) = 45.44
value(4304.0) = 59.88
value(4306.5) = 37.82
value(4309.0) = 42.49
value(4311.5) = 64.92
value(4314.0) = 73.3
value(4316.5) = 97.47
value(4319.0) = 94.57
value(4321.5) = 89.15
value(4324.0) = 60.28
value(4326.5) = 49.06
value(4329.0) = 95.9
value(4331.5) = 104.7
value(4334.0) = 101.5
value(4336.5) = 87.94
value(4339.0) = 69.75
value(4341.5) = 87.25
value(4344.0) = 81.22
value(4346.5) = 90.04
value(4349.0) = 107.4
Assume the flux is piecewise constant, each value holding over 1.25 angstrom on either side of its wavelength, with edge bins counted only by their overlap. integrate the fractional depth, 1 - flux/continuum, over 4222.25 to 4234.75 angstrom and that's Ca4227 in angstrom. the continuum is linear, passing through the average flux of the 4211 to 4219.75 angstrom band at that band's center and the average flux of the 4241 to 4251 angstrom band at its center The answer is 5.4 angstrom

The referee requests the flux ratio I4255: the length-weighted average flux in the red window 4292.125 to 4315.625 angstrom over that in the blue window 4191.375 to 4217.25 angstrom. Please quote 0.88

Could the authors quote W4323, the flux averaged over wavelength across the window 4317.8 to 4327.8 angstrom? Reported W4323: 73.3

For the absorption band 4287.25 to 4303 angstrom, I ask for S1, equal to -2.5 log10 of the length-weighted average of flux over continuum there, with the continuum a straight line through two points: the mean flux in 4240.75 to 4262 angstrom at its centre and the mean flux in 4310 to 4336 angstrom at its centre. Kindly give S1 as 0.32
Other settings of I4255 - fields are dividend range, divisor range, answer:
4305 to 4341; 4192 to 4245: 1.24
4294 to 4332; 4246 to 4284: 1.12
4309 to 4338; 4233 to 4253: 1.21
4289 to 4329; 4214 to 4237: 1.21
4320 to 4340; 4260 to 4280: 1.34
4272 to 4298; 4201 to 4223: 0.90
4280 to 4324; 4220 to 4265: 1.10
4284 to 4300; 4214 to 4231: 1.20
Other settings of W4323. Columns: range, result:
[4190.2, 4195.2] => 70.4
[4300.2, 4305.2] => 52.5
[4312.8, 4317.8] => 85.6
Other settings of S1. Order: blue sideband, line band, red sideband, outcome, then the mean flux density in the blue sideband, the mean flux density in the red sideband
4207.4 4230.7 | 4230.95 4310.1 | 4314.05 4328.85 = 0.11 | 57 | 79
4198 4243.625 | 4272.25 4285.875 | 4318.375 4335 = 0.20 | 59.9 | 84.4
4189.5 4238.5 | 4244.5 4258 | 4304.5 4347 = 0.07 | 59.5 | 77.5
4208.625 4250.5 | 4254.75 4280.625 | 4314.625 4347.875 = 0.14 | 62.4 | 85.2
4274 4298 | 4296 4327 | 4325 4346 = 0.16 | 63.3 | 84.6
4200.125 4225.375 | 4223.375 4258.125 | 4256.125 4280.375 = 0.10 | 63.5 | 62.4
